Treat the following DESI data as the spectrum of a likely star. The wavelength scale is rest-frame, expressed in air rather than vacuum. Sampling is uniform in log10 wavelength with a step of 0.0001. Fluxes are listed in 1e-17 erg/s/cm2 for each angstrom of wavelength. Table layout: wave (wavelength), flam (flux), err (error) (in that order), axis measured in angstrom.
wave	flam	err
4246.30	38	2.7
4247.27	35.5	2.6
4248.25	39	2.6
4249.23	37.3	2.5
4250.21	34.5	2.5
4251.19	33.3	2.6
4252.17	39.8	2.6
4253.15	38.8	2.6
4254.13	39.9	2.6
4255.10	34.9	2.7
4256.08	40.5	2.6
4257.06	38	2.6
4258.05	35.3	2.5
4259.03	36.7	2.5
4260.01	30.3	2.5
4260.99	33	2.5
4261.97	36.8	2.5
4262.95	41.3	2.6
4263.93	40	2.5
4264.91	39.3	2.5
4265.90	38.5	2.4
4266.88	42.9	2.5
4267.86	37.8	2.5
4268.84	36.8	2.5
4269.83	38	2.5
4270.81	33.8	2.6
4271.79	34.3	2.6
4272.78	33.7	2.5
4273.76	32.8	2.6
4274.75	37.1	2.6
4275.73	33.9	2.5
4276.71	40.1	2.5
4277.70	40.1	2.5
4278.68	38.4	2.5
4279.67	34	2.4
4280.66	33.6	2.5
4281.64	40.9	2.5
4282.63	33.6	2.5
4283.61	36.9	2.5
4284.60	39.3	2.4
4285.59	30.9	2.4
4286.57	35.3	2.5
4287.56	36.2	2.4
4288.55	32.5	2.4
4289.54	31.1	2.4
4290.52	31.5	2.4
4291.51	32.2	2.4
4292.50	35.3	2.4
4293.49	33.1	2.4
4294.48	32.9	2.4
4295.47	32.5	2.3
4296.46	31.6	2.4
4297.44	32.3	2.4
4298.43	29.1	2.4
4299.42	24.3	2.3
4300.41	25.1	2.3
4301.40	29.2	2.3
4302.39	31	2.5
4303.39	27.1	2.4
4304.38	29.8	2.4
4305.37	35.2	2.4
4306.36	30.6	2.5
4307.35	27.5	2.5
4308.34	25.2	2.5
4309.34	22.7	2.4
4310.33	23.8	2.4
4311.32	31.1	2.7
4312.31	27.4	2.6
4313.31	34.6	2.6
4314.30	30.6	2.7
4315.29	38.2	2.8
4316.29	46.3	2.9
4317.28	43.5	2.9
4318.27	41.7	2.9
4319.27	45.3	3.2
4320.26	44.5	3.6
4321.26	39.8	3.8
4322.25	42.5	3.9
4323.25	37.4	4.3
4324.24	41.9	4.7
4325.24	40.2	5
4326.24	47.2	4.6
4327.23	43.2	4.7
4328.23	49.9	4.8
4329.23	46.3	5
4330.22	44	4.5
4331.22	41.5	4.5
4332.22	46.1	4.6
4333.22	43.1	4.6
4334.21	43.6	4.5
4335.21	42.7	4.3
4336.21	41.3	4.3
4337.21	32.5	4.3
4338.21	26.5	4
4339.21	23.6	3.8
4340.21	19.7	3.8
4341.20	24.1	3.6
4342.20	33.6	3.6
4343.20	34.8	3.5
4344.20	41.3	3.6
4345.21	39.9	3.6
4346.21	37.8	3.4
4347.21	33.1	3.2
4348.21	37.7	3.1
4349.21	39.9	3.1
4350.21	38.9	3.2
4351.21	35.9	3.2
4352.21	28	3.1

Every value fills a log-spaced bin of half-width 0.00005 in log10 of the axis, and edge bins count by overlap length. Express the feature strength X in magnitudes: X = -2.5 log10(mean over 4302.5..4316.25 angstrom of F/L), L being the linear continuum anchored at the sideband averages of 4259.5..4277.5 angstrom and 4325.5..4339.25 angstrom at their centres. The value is 0.30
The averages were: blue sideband 36.8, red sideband 41.4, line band 30.1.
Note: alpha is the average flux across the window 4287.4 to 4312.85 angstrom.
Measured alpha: 29.9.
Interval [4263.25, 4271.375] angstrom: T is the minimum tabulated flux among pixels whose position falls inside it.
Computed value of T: 33.8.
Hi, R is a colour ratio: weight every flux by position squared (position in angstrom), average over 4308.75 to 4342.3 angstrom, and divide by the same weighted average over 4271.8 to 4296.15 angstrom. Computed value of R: 1.10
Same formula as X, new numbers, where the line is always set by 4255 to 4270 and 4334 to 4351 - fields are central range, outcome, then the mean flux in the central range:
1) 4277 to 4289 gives 0.02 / 36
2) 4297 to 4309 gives 0.25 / 28.7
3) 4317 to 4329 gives -0.22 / 43.1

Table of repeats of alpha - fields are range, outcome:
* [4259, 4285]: 36.8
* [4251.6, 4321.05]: 34.8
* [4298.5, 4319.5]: 31.7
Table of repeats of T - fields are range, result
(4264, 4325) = 22.7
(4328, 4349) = 19.7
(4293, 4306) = 24.3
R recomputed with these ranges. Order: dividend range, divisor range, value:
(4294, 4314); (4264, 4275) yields 0.80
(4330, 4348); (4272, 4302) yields 1.09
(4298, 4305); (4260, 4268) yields 0.75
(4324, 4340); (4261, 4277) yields 1.12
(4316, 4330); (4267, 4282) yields 1.22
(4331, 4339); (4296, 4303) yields 1.37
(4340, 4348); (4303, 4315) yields 1.18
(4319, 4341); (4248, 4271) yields 1.10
